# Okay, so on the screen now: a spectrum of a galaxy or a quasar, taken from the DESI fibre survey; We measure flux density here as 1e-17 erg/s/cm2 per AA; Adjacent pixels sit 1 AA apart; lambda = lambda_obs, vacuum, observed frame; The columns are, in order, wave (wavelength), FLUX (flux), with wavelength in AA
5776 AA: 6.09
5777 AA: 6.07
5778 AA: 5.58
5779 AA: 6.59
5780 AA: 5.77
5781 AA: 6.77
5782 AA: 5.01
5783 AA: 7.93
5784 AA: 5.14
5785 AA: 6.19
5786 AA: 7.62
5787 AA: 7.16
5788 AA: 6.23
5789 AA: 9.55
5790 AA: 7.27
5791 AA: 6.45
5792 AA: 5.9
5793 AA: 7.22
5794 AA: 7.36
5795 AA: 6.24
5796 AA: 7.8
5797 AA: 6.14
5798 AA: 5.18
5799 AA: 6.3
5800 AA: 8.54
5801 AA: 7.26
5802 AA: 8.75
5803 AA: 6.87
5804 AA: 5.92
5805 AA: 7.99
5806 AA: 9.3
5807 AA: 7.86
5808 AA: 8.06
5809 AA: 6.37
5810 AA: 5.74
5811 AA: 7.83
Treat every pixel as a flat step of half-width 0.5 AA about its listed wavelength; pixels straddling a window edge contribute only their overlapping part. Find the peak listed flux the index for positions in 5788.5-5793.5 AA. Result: 9.55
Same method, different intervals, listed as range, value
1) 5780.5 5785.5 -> 7.93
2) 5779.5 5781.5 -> 6.77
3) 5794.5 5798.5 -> 7.8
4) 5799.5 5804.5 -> 8.75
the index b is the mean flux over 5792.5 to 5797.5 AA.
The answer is 6.95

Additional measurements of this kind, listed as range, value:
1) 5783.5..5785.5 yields 5.67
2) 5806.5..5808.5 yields 7.96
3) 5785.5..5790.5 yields 7.57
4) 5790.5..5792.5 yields 6.18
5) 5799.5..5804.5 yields 7.47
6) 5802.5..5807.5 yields 7.59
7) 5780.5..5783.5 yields 6.57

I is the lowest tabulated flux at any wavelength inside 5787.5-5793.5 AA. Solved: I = 5.9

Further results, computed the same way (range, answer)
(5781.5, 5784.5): 5.01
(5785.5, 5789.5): 6.23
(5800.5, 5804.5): 5.92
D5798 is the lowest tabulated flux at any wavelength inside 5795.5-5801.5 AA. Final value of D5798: 5.18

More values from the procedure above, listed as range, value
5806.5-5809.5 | 6.37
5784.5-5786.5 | 6.19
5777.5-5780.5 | 5.58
